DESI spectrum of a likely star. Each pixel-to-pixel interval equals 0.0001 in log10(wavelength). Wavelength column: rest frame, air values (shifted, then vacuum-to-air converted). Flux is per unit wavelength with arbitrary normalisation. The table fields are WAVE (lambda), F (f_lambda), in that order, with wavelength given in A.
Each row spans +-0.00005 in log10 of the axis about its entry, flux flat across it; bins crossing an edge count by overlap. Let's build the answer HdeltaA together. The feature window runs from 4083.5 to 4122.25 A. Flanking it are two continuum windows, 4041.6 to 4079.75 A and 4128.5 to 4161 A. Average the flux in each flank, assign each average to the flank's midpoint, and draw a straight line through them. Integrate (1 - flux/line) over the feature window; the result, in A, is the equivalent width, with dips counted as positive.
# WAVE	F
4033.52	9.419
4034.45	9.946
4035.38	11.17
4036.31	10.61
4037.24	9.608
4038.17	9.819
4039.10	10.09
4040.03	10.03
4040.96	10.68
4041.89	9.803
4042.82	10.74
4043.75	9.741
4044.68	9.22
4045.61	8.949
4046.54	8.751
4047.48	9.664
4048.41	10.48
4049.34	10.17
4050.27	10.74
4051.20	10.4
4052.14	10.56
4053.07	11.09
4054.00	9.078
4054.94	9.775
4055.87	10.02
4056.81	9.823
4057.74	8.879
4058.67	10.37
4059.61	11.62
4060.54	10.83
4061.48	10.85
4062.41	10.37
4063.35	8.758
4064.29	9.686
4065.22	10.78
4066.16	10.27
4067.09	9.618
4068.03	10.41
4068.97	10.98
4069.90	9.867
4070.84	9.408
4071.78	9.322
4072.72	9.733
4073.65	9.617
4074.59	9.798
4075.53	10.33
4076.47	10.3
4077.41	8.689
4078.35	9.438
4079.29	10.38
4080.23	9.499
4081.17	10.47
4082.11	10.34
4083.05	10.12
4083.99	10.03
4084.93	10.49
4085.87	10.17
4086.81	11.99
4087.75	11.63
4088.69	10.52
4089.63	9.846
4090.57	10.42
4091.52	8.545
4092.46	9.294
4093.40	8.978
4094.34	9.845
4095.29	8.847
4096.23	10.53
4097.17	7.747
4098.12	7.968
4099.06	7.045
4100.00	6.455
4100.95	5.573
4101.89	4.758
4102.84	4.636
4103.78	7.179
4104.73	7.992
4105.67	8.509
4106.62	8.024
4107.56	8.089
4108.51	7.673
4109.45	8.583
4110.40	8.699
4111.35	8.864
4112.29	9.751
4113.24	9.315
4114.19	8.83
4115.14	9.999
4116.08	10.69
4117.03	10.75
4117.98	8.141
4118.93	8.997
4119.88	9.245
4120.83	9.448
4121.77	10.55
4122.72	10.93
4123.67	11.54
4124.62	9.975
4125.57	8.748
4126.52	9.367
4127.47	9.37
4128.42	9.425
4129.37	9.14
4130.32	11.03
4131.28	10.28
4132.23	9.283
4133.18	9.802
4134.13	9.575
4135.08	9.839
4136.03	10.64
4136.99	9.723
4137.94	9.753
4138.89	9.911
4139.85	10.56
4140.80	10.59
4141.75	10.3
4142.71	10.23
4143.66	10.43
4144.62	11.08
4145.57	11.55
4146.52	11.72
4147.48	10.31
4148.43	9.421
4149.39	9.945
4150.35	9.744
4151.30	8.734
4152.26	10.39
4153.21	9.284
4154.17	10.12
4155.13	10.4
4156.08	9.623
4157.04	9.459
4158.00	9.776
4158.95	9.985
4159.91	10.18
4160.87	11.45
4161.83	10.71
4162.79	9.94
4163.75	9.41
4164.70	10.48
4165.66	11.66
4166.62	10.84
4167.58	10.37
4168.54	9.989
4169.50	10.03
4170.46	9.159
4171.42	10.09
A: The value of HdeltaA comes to 4.4 A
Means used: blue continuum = 9.98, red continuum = 10.1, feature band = 8.9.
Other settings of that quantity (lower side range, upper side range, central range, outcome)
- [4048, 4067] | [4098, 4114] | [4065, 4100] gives -3.55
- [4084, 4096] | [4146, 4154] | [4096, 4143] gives 4.39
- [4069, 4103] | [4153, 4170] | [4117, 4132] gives 0.00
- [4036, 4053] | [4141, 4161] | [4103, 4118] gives 2.03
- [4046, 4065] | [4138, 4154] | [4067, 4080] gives 0.36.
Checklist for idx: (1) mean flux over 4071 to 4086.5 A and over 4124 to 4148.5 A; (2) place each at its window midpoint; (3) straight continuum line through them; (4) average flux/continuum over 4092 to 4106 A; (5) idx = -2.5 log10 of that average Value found 0.29 mag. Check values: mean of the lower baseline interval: 9.93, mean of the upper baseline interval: 10.1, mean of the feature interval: 7.68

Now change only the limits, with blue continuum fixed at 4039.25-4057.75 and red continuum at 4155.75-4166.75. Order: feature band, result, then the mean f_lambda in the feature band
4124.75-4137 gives 0.05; 9.71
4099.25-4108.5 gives 0.42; 6.85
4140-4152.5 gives -0.01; 10.3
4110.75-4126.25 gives 0.05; 9.72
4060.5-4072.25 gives 0.00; 10.1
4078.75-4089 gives -0.05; 10.5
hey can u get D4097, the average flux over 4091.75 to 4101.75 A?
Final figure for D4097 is 8.12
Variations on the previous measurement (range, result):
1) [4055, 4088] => 10.1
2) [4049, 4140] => 9.54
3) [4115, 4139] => 9.85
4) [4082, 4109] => 8.71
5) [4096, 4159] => 9.34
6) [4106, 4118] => 9.06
